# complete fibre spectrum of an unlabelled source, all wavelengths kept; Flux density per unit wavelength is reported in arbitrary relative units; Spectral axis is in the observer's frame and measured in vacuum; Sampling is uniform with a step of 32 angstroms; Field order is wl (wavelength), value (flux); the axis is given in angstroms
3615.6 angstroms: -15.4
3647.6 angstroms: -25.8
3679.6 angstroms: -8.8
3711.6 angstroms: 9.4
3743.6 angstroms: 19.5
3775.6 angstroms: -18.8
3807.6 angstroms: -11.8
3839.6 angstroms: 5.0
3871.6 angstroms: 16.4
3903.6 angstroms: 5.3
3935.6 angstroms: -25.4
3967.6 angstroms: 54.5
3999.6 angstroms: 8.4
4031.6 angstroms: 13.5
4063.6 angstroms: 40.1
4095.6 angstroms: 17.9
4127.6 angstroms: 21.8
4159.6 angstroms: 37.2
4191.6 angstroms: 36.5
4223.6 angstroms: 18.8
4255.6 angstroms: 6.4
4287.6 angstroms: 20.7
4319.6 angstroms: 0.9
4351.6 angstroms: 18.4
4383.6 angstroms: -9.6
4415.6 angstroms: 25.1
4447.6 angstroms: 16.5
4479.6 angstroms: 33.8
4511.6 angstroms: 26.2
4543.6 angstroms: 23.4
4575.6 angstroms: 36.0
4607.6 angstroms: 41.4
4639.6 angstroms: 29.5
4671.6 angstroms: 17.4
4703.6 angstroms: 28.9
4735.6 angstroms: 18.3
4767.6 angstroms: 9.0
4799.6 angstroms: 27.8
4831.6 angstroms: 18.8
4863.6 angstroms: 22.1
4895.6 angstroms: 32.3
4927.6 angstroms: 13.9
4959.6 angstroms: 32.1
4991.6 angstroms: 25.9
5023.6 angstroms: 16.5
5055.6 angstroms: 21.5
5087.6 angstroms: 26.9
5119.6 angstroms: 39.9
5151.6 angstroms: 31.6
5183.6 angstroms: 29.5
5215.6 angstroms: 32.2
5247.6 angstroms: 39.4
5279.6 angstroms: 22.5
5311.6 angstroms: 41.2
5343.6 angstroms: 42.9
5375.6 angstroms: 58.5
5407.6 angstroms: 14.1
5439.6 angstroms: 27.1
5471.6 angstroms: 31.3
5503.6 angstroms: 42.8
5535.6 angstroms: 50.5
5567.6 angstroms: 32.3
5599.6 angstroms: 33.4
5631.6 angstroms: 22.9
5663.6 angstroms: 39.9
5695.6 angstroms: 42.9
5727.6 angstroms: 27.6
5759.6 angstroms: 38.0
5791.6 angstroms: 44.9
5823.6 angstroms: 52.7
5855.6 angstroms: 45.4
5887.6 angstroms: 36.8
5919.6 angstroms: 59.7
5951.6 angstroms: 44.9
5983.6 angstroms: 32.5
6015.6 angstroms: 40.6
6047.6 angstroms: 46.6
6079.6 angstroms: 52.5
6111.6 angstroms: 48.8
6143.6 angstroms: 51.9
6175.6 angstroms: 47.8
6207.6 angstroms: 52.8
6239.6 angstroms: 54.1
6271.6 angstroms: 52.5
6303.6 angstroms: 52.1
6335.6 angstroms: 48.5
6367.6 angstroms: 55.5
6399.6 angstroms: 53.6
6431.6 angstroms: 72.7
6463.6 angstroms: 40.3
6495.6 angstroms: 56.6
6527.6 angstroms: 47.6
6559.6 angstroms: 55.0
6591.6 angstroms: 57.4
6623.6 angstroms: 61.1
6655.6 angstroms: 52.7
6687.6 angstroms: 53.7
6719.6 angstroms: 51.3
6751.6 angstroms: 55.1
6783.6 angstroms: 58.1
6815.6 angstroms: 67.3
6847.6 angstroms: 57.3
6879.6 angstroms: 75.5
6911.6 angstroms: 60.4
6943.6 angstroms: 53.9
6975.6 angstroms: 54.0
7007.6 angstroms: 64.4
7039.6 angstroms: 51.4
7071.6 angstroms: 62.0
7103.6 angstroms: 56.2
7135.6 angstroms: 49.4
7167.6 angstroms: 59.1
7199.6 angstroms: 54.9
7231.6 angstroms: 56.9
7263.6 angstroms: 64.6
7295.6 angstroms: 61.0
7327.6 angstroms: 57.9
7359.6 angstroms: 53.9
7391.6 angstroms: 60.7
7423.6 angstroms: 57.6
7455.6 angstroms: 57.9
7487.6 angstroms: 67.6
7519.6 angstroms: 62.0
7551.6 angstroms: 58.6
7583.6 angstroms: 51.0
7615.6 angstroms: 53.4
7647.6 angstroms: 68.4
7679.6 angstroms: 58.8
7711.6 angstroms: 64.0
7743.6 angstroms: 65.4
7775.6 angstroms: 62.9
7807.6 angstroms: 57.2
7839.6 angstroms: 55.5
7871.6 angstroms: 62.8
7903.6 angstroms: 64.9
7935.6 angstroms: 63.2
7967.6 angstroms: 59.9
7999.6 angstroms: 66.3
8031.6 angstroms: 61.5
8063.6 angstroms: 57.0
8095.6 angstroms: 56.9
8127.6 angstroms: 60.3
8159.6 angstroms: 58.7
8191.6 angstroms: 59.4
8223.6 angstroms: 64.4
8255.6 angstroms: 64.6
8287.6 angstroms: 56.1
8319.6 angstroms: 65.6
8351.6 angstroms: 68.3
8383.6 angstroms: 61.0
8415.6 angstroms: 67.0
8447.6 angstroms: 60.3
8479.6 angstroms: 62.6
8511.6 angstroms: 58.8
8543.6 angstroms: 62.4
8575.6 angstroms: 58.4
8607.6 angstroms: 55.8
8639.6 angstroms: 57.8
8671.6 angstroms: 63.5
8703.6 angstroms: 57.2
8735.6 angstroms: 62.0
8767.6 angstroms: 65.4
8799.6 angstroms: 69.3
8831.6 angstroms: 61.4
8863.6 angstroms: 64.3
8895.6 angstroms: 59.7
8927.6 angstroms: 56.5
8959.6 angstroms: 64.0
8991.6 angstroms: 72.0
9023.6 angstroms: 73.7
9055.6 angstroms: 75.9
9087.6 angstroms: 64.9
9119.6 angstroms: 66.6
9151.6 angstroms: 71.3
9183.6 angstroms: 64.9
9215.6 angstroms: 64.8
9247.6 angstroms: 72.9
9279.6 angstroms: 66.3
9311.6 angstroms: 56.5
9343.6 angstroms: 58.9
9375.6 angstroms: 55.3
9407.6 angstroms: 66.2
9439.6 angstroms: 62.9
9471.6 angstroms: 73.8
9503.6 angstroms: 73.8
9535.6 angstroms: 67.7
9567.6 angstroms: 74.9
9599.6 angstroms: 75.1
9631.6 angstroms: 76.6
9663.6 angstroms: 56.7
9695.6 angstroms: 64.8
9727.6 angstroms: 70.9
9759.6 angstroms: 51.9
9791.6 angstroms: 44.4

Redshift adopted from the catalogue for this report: 0.38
